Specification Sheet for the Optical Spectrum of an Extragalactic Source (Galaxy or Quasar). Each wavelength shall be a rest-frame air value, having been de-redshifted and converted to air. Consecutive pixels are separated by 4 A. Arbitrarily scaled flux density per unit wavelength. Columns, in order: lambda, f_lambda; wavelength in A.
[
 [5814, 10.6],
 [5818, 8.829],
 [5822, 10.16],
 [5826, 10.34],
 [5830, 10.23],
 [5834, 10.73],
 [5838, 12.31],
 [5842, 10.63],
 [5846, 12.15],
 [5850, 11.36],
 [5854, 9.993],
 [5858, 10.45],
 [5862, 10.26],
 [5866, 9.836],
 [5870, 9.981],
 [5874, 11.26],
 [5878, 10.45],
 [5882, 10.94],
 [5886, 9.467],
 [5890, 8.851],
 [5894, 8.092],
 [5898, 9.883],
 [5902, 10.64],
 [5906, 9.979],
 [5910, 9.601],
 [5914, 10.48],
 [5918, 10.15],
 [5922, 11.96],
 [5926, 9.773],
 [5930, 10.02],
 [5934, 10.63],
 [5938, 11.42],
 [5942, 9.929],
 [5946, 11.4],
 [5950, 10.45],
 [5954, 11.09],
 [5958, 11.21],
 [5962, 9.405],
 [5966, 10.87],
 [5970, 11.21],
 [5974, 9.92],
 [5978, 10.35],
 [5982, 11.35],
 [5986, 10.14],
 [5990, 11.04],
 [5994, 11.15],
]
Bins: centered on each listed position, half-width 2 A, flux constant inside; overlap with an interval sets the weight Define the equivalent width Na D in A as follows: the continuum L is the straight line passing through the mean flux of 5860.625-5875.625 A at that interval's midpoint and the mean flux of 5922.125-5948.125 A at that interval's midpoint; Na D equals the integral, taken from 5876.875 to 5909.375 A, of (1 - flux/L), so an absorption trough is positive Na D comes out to 2.1 A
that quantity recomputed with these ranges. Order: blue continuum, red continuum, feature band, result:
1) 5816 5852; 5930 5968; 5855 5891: 1.8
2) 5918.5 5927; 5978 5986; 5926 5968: 0.9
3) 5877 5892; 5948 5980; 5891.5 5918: 0.7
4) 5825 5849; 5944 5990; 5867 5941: 4.8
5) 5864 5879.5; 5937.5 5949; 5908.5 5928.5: 0.5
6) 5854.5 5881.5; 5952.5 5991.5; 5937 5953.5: -0.3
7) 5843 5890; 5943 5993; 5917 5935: 0.2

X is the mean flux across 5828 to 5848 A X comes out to 11.2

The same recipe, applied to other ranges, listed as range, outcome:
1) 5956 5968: 10.5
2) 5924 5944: 10.4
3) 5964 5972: 11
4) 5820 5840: 10.8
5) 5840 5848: 11.4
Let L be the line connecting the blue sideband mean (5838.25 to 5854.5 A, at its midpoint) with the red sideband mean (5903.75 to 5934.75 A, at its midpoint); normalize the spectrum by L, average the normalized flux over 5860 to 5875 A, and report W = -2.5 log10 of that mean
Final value 0.07 mag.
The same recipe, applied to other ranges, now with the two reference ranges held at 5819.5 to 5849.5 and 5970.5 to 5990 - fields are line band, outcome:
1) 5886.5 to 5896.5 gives 0.23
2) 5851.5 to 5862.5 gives 0.06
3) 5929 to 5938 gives 0.01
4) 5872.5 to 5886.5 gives 0.02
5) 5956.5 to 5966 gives 0.02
